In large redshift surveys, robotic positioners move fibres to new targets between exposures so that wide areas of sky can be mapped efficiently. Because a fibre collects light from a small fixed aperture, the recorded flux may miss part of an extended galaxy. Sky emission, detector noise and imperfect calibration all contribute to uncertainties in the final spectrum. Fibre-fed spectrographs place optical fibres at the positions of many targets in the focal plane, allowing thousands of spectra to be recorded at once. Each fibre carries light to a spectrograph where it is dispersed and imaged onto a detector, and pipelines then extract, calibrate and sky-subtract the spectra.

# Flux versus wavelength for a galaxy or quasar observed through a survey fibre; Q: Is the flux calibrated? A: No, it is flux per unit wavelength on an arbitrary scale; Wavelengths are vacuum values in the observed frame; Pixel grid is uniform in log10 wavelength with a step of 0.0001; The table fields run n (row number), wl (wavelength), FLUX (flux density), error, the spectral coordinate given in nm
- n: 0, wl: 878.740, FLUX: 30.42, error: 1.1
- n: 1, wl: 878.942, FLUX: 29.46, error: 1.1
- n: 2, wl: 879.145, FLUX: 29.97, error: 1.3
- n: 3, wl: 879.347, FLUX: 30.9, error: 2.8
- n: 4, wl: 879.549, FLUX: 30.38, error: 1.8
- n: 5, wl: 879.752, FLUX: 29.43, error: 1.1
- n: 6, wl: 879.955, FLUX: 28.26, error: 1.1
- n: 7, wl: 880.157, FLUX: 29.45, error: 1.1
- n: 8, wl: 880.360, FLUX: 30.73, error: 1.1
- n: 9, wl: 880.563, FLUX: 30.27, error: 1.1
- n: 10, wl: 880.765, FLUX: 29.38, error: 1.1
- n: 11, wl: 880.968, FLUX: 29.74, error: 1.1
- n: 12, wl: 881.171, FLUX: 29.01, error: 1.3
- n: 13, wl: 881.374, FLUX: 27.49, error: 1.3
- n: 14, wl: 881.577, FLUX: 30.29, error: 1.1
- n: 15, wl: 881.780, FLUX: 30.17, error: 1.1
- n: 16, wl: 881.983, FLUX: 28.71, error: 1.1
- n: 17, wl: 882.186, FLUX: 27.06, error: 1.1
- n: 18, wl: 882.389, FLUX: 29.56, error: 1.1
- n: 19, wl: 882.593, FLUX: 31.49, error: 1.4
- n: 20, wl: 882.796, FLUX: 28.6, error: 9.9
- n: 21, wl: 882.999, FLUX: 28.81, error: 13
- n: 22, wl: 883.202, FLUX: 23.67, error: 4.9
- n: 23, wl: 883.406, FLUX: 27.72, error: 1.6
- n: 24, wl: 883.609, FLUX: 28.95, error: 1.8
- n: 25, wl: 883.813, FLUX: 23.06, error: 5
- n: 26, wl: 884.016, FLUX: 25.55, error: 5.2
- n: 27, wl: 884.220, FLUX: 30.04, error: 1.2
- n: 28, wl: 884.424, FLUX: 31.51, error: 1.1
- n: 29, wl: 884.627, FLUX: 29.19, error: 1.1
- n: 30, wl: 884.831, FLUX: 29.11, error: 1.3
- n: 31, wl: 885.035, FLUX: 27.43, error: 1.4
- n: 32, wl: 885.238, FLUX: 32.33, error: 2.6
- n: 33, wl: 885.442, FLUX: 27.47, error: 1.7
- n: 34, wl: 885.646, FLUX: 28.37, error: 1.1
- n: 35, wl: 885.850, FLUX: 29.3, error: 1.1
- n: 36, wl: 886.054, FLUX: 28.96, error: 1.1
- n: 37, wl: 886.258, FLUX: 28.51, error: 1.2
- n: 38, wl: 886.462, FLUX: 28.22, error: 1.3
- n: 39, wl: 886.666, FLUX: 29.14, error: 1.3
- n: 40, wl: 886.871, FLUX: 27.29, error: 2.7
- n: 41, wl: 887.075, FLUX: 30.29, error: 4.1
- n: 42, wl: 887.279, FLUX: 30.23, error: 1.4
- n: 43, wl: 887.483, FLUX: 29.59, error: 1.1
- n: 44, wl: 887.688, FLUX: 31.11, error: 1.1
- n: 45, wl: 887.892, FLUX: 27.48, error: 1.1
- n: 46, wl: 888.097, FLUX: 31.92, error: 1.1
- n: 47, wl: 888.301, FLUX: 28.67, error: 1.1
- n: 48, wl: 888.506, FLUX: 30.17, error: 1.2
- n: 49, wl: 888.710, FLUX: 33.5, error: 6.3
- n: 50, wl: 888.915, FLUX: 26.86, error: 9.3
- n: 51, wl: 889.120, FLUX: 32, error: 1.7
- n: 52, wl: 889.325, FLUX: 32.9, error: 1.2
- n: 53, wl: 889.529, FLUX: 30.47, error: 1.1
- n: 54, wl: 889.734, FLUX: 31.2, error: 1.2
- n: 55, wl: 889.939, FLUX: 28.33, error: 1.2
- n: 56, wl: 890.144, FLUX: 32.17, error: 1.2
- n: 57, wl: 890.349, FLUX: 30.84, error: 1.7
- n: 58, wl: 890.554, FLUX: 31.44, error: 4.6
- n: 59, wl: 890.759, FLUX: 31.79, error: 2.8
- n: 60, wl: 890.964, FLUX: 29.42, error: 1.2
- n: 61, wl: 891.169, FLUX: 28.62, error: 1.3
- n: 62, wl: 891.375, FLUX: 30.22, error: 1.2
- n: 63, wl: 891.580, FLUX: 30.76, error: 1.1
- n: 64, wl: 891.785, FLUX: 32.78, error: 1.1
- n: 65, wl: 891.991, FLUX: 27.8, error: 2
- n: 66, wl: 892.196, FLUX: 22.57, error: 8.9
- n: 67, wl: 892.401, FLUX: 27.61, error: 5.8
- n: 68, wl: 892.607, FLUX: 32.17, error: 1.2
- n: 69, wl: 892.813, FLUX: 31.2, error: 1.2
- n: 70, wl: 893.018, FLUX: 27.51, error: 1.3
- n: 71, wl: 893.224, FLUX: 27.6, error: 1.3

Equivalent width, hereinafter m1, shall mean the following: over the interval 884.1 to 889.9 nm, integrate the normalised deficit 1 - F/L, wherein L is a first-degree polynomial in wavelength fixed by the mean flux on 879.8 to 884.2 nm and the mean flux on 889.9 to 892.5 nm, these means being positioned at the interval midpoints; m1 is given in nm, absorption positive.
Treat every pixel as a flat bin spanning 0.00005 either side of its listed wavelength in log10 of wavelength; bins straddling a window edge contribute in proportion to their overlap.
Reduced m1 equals -0.12 nm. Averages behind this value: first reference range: 28.5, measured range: 29.7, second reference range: 29.6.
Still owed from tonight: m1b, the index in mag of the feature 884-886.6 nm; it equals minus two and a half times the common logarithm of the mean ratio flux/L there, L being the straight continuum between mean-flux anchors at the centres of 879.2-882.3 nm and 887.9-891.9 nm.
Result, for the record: 0.04 mag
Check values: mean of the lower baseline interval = 29.4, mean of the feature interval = 29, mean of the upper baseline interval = 30.6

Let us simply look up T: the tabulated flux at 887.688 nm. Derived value 31.11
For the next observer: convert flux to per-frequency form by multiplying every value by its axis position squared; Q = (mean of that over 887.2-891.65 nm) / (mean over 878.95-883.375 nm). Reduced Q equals 1.06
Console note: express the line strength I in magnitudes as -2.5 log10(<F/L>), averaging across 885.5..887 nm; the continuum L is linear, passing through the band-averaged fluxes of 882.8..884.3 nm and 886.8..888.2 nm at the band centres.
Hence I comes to 0.01 mag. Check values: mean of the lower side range 26.9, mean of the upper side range 29.8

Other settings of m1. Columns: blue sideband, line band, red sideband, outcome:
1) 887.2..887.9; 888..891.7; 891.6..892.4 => -0.22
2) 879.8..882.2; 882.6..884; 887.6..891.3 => 0.12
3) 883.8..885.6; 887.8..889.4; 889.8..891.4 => -0.03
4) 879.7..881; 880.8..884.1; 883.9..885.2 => 0.13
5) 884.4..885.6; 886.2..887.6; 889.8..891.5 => 0.03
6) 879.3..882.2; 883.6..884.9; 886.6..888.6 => 0.06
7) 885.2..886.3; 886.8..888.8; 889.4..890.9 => -0.01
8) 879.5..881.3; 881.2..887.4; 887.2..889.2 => 0.25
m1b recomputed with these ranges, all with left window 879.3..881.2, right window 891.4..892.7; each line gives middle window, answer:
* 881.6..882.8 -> 0.009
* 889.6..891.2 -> -0.053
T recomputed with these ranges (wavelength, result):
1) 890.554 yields 31.44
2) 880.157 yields 29.45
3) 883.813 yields 23.06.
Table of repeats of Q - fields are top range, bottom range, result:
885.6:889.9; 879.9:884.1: 1.06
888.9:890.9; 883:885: 1.13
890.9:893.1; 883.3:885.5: 1.04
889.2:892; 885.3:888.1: 1.07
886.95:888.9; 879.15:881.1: 1.03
